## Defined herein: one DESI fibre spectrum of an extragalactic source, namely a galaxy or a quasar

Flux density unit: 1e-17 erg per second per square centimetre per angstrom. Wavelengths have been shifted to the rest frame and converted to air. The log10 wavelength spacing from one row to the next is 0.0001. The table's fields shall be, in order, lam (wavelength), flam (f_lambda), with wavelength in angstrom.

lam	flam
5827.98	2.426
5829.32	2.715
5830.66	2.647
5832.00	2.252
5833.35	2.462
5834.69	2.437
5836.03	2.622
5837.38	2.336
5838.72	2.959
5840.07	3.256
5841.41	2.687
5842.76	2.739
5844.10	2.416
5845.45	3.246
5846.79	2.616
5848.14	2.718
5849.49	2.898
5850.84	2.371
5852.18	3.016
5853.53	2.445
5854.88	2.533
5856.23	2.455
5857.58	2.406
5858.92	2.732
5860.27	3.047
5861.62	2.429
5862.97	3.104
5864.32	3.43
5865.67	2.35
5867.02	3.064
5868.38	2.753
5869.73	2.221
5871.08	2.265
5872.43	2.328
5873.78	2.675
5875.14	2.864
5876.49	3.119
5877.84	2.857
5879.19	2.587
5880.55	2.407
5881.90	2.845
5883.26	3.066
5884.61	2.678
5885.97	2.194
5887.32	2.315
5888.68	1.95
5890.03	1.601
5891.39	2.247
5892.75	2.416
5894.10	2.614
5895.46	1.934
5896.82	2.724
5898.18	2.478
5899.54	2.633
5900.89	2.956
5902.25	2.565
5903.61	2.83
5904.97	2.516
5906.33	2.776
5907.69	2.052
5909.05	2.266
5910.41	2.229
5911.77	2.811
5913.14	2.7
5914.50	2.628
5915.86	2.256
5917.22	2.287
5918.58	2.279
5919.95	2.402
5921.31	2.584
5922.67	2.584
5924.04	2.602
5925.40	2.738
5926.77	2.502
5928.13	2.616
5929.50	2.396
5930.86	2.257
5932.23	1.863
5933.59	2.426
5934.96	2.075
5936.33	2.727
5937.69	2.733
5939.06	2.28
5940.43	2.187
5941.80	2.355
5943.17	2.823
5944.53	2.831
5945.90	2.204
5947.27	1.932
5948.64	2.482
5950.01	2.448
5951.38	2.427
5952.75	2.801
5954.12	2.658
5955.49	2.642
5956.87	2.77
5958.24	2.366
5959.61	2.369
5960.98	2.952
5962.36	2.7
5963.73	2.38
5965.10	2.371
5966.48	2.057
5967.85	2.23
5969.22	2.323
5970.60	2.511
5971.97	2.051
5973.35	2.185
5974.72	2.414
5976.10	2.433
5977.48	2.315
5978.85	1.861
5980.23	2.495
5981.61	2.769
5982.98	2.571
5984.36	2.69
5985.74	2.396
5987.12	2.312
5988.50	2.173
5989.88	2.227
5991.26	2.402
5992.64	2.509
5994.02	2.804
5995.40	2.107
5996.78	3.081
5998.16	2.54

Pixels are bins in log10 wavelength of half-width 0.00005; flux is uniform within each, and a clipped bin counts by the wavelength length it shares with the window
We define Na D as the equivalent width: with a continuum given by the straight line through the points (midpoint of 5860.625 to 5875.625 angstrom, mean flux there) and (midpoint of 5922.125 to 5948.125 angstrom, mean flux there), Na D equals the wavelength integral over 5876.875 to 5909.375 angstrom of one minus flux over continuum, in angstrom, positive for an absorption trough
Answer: 1.27 angstrom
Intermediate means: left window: 2.68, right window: 2.43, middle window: 2.49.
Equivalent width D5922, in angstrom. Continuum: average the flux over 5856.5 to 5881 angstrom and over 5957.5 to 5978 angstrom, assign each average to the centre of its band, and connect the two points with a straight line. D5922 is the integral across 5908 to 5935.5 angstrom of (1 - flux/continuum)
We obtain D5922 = 1.2 angstrom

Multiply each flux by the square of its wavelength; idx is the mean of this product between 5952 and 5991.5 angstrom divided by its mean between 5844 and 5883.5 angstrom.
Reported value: 0.93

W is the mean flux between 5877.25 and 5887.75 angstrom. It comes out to 2.62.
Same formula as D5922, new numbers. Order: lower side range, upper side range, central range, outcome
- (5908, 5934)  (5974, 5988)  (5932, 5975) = 0.0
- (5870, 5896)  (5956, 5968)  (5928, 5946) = 0.5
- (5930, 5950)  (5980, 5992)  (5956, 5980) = 0.4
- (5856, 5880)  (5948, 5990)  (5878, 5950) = 3.6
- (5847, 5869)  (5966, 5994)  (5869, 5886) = 0.2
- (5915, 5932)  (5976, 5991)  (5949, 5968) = -0.9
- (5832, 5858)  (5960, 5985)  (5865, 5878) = -0.2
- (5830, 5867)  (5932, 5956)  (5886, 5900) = 1.6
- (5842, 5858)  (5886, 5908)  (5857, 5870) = -0.9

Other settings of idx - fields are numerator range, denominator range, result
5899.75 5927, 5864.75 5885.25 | 0.96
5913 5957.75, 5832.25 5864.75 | 0.94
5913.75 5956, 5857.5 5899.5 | 0.97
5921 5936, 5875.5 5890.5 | 0.97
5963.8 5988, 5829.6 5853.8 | 0.92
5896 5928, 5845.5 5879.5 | 0.95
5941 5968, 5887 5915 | 1.04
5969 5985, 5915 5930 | 0.98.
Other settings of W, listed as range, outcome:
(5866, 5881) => 2.65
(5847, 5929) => 2.57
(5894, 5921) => 2.5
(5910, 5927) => 2.51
